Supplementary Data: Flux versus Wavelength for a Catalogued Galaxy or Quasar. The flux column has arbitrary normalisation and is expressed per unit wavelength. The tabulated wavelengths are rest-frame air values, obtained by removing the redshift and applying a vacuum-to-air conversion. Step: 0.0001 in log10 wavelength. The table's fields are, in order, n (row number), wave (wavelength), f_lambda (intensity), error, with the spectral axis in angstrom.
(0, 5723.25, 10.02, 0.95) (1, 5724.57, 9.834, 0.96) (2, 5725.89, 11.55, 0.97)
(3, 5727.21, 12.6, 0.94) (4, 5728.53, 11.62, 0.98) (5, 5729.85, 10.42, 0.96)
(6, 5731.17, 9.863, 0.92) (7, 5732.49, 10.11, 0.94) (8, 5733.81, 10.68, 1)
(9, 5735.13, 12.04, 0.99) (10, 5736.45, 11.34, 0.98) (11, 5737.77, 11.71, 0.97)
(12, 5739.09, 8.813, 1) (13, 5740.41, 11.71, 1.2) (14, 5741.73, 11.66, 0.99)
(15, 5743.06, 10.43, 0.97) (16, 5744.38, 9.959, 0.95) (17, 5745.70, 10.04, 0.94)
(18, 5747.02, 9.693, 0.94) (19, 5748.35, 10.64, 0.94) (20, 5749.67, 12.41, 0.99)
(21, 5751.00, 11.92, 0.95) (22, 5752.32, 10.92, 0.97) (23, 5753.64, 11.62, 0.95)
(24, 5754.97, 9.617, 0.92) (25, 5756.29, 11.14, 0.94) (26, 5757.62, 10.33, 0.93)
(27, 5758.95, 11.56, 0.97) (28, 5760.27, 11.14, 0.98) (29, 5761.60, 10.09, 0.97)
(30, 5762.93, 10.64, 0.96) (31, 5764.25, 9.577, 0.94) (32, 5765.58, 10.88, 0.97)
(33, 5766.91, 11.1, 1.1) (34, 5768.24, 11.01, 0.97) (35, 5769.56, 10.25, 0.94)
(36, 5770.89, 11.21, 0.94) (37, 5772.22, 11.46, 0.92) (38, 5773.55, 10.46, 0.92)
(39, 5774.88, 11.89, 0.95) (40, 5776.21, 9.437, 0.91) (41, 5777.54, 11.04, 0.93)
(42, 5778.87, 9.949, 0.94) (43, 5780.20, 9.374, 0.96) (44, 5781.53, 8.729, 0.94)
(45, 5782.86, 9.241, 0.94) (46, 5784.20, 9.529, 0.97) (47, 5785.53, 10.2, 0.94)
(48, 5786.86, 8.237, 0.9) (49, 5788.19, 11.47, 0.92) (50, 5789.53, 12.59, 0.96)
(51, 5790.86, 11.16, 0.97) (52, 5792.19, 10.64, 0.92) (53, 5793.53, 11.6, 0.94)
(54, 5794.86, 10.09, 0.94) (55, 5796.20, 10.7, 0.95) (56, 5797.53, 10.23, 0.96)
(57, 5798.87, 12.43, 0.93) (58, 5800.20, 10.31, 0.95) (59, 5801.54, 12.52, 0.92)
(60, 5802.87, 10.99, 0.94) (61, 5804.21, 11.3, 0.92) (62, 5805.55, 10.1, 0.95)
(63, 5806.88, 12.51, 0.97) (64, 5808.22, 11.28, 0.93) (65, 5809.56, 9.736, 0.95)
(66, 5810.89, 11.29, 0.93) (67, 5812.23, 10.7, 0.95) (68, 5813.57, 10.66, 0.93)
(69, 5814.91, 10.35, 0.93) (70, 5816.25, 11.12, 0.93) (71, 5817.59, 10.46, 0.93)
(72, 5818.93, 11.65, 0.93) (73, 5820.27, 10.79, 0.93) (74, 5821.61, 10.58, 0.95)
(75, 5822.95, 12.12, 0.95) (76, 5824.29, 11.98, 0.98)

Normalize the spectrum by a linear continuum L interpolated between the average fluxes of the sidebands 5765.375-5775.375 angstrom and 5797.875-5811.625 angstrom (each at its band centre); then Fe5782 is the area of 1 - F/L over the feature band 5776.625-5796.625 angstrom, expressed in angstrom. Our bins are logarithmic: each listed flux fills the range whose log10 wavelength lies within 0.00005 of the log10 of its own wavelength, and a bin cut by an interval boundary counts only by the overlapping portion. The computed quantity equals 1.5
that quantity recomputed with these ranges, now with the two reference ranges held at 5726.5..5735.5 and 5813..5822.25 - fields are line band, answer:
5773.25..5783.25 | 0.81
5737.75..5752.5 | 0.26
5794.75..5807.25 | -0.33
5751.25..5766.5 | 0.31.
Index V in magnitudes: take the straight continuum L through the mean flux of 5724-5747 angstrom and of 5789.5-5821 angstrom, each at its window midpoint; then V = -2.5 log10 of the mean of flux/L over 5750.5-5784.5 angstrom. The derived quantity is 0.04 mag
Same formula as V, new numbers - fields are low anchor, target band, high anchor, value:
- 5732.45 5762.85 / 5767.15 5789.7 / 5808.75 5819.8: 0.050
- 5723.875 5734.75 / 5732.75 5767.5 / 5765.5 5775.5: 0.012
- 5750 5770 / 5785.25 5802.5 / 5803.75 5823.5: -0.004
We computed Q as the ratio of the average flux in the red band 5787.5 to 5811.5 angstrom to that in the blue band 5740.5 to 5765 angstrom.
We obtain 1.04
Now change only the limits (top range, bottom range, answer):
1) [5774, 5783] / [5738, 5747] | 0.96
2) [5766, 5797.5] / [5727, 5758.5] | 0.97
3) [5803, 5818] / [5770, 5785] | 1.07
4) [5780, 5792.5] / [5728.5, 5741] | 0.94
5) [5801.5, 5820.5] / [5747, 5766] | 1.01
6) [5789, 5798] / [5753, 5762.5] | 1.02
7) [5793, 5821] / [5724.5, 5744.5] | 1.00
